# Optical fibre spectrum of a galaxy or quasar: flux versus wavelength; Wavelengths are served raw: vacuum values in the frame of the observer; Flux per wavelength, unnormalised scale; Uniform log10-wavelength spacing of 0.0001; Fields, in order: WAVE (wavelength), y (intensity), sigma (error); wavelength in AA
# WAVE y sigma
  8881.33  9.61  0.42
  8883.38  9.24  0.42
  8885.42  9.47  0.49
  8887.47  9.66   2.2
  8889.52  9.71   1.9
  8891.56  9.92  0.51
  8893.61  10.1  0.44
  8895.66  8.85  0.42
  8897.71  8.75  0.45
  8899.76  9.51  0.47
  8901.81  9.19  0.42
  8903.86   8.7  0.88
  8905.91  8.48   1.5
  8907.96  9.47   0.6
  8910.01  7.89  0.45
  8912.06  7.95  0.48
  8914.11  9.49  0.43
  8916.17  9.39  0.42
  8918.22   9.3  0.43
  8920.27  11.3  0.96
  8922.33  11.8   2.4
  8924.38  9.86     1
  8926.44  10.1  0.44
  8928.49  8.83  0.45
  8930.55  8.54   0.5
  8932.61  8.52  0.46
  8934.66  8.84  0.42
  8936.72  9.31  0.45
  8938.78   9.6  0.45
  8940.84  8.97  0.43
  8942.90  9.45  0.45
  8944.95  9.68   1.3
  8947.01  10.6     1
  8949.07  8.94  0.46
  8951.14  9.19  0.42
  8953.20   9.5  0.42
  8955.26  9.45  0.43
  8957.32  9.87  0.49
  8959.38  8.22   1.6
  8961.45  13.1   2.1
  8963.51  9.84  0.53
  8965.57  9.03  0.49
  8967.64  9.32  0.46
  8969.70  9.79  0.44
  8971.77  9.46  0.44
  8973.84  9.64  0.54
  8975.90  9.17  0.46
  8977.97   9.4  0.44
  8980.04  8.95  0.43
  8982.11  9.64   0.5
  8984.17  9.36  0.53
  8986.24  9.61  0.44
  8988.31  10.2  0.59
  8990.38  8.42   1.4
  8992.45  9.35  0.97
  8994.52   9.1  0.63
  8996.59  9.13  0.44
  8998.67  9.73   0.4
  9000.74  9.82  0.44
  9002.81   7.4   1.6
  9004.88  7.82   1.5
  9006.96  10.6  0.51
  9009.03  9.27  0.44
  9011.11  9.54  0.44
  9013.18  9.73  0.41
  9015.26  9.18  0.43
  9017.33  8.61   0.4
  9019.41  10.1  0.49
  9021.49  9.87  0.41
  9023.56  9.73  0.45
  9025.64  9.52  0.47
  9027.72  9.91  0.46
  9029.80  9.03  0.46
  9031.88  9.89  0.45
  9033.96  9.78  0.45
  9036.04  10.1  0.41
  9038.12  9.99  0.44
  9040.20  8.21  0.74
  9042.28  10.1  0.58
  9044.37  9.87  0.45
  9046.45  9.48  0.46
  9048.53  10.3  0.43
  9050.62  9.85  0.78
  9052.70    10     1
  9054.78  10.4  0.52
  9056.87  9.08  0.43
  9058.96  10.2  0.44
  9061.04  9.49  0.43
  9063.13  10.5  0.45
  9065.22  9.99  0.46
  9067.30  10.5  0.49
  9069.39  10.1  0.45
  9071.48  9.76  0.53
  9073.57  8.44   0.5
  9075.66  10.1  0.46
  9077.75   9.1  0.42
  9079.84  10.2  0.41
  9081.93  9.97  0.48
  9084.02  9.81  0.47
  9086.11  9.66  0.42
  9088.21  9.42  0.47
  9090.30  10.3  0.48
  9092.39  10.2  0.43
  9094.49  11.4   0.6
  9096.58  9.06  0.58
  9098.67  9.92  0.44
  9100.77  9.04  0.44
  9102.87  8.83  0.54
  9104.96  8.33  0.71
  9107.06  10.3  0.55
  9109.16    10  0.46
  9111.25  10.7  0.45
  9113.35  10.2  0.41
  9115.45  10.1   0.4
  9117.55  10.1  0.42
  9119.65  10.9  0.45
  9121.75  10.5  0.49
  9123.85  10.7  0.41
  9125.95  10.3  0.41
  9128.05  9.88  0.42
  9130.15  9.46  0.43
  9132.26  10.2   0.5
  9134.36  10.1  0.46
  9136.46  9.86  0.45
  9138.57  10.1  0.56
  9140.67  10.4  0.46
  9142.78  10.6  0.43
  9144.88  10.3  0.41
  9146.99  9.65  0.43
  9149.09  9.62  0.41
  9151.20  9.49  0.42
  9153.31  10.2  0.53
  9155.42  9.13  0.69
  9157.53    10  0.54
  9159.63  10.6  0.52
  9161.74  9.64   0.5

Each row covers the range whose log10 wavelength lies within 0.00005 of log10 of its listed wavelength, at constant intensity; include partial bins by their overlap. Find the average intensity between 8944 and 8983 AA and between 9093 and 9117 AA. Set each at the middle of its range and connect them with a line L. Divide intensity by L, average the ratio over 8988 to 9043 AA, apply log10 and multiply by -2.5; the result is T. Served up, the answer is 0.03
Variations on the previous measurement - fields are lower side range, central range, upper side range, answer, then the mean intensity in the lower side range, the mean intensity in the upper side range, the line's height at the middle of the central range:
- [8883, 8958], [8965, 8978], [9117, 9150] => 0.02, 9.39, 10.2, 9.58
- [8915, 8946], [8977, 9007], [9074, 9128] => 0.06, 9.57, 9.95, 9.7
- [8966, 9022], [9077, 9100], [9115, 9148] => 0.00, 9.33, 10.2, 9.93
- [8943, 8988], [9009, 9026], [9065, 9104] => 0.02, 9.62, 9.77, 9.68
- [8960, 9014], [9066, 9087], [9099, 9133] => 0.00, 9.47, 9.97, 9.81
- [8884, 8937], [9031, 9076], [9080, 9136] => 0.00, 9.34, 9.98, 9.8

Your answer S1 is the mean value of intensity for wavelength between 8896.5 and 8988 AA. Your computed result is 9.44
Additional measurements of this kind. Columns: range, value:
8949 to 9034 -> 9.46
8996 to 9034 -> 9.4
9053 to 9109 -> 9.78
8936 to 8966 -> 9.67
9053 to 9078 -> 9.83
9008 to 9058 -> 9.65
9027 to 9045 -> 9.64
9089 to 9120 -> 9.93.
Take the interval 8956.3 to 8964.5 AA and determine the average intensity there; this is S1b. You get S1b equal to 10.3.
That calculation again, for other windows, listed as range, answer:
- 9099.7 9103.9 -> 8.92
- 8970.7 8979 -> 9.41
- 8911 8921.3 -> 9.48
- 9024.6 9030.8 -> 9.48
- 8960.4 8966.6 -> 10.7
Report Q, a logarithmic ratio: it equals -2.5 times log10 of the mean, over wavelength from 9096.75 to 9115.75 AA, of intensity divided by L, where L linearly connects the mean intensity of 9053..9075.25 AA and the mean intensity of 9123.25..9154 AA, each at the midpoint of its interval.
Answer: 0.03 mag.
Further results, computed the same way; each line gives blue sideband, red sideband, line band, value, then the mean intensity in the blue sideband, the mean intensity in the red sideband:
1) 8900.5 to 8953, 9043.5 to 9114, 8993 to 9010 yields 0.05 mag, 9.34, 9.84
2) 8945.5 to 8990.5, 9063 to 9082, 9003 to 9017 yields 0.06 mag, 9.6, 9.83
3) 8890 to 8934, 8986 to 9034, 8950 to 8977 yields -0.03 mag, 9.33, 9.38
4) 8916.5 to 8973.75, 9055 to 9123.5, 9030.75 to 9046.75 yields 0.01 mag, 9.64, 9.9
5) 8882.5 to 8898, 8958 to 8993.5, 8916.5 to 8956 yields 0.00 mag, 9.5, 9.56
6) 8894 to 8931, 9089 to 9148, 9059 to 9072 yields -0.02 mag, 9.33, 10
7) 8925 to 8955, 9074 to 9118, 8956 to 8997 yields -0.01 mag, 9.3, 9.82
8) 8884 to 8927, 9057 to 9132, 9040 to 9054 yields 0.00 mag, 9.46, 9.92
